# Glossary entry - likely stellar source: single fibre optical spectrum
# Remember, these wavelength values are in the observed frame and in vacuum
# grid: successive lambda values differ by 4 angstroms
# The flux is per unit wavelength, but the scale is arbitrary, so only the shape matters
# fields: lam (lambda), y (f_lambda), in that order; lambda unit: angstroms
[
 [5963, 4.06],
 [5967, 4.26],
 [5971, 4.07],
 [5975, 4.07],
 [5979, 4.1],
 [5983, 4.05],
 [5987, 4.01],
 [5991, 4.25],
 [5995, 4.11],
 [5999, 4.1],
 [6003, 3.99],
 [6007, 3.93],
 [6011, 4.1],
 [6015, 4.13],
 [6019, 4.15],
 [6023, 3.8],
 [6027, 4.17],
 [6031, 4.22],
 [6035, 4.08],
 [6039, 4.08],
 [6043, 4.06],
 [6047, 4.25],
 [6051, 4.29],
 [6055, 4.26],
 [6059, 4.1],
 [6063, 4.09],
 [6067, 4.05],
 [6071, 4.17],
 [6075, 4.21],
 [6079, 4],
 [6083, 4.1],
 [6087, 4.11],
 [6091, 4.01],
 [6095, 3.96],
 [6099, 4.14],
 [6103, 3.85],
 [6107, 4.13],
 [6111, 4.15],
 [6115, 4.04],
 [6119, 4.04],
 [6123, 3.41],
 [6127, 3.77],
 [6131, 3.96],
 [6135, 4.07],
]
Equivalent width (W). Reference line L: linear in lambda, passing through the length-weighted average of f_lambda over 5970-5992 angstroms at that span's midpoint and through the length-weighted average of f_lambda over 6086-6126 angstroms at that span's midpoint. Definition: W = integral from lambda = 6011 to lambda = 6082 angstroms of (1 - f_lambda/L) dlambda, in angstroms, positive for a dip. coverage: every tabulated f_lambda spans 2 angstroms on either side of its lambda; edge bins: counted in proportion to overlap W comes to -1.7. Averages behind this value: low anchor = 4.09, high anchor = 3.98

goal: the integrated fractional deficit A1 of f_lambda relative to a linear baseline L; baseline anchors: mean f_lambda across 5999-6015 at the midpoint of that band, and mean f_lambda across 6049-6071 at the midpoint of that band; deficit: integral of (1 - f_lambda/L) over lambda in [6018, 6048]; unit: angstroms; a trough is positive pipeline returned 0.0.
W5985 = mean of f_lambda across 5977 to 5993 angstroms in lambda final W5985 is 4.1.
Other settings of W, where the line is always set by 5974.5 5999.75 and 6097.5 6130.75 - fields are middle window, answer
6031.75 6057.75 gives -0.93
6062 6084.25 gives -0.63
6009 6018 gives -0.12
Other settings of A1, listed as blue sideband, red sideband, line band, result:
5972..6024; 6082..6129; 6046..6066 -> -0.9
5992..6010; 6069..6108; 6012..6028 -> 0.0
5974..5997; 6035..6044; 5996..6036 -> 0.2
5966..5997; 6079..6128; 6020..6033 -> 0.0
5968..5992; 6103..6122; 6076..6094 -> -0.1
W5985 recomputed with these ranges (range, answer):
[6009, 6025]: 4.04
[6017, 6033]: 4.08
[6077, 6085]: 4.05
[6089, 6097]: 3.98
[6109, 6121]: 4.08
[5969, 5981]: 4.08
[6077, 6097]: 4.04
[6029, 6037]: 4.15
